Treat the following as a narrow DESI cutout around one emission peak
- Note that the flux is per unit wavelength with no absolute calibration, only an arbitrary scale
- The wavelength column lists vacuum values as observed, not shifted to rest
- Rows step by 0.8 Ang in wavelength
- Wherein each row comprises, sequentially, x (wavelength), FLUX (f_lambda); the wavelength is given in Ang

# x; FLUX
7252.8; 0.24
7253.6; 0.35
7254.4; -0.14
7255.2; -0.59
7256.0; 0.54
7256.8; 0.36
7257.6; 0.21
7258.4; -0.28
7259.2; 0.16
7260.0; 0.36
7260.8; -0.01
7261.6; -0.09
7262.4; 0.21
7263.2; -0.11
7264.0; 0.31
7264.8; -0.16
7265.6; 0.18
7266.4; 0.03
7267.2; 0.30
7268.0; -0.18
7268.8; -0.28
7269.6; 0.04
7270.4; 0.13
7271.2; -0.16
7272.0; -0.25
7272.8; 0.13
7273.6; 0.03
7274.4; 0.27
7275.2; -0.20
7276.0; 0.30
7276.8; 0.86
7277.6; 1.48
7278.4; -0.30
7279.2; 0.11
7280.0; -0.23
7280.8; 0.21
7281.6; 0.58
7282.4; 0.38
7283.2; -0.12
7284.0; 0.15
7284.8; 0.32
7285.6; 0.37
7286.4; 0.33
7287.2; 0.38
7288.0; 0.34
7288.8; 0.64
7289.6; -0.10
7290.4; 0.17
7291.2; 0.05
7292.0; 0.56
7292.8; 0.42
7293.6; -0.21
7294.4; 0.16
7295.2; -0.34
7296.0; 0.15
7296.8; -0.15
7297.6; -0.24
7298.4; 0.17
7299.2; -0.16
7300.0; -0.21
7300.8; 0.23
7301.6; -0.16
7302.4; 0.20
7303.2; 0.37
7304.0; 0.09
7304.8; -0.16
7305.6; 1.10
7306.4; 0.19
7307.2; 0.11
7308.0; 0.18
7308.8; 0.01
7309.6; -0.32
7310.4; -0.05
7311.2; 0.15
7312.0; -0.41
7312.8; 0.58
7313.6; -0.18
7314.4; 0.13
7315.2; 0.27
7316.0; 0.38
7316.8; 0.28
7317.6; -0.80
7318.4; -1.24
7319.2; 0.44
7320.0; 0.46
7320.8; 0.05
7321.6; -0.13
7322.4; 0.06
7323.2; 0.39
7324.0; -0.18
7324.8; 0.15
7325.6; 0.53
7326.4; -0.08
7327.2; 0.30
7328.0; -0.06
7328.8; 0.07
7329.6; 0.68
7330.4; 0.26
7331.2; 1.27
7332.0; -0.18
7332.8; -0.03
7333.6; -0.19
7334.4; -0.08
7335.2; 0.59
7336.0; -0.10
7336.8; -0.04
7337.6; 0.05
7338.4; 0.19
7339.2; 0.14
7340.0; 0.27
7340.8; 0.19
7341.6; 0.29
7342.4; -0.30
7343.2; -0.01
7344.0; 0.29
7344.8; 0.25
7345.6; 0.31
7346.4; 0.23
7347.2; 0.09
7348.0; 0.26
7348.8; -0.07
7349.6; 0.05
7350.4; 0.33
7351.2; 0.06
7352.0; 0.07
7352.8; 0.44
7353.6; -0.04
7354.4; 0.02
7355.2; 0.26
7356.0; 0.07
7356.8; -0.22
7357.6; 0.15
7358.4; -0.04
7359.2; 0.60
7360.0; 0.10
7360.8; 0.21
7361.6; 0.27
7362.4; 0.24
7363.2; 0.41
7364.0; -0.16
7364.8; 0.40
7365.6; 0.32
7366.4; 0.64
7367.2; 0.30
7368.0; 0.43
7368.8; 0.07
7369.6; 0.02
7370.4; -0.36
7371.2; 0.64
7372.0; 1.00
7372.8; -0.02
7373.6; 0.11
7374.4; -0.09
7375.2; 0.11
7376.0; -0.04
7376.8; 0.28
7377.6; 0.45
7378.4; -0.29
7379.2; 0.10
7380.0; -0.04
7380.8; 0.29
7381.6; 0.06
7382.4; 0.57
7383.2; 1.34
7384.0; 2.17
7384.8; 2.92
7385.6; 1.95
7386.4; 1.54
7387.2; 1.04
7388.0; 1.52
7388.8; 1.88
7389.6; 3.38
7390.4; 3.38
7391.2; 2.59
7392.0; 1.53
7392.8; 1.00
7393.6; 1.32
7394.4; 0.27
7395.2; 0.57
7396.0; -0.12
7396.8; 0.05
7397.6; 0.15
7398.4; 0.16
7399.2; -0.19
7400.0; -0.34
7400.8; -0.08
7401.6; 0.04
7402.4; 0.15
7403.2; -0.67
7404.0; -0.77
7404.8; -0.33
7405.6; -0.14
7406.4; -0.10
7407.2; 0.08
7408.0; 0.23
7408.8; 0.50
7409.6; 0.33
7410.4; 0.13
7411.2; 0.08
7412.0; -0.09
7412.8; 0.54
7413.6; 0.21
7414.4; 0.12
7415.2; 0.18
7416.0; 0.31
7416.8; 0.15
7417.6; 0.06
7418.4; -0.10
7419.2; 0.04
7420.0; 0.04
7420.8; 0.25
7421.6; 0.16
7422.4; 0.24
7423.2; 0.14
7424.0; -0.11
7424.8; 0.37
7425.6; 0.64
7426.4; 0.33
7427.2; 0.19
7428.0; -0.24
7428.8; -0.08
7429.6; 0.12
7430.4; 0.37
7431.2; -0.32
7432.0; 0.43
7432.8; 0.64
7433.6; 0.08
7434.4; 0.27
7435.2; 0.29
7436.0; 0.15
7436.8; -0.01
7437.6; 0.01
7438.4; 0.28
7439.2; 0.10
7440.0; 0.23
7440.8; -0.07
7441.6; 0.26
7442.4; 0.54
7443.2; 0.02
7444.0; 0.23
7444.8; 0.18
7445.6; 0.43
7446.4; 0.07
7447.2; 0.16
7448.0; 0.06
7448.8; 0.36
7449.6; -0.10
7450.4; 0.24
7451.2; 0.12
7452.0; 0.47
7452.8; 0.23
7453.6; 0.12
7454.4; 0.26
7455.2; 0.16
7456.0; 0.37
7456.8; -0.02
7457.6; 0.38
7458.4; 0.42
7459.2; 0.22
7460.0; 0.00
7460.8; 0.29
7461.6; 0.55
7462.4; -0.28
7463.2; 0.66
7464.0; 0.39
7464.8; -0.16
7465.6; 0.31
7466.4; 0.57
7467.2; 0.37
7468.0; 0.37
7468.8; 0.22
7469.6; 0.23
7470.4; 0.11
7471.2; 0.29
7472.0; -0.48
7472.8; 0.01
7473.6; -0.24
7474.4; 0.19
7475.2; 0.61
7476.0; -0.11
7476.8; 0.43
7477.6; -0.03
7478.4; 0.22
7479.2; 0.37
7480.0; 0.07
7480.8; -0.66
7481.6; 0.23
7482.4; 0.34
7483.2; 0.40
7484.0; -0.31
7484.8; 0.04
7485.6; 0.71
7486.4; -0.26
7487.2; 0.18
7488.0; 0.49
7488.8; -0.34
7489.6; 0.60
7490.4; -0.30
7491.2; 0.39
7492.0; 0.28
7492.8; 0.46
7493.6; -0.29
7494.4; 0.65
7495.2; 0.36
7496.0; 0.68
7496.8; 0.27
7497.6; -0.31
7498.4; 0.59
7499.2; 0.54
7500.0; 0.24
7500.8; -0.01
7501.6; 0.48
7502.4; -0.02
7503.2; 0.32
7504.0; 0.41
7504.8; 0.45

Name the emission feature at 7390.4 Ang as [O II] 3727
